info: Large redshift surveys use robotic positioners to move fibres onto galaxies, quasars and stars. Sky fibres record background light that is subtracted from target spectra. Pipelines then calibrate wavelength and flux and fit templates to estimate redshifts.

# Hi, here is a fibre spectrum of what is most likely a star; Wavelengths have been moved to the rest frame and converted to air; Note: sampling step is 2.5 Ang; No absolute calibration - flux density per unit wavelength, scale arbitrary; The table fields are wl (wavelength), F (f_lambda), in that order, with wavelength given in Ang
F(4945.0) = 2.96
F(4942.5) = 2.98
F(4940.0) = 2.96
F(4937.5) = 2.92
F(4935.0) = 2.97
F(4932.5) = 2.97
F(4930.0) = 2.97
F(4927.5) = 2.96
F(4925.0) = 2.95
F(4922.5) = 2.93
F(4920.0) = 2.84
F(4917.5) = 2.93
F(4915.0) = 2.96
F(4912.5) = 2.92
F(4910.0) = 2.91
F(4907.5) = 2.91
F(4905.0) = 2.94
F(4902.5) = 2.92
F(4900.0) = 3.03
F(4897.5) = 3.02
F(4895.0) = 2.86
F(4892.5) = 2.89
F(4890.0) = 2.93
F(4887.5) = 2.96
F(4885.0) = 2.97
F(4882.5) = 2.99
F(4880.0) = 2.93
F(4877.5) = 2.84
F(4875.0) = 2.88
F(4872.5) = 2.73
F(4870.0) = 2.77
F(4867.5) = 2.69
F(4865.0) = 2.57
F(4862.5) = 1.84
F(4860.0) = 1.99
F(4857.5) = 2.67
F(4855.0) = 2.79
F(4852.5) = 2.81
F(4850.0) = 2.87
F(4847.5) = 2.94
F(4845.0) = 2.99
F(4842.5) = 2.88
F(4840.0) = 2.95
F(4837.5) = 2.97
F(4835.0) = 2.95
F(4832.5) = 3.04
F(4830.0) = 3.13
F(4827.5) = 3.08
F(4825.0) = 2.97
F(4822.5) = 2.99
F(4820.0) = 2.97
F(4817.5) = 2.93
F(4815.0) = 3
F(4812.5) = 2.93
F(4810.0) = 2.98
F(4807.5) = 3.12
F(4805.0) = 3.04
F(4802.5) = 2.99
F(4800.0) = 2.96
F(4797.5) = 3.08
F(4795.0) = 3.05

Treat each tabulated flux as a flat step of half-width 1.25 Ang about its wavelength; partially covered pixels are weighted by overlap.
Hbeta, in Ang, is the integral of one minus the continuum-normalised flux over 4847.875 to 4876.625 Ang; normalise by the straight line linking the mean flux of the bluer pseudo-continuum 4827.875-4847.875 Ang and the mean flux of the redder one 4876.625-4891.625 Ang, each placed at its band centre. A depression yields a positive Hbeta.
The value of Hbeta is 3.4 Ang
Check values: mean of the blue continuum 2.99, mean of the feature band 2.61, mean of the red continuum 2.94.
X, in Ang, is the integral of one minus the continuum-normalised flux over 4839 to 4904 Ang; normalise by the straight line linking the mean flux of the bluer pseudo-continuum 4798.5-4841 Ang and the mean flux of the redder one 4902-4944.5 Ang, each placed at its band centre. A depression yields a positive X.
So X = 3.8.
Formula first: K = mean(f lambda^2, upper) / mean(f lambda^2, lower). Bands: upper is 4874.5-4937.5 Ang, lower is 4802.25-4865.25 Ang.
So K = 1.06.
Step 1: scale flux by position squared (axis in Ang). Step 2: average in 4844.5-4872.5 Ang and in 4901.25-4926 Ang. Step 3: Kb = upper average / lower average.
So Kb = 1.14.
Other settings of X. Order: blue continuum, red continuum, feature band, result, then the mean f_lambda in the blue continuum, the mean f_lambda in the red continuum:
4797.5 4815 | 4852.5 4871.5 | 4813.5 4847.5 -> -2.5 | 3.01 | 2.5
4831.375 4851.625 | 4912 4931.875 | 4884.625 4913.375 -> 0.0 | 2.95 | 2.93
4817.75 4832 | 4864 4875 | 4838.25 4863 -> 1.3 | 3.02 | 2.71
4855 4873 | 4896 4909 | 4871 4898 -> -1.7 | 2.48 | 2.96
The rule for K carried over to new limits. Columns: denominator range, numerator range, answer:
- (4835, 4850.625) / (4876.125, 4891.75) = 1.02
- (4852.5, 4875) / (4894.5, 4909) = 1.18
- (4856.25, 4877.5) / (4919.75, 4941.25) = 1.19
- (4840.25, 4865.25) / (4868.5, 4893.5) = 1.10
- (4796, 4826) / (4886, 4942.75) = 1.02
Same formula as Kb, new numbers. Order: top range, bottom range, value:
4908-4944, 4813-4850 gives 1.03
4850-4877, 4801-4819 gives 0.89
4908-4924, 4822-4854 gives 1.02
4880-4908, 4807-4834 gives 1.01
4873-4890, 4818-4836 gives 0.99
